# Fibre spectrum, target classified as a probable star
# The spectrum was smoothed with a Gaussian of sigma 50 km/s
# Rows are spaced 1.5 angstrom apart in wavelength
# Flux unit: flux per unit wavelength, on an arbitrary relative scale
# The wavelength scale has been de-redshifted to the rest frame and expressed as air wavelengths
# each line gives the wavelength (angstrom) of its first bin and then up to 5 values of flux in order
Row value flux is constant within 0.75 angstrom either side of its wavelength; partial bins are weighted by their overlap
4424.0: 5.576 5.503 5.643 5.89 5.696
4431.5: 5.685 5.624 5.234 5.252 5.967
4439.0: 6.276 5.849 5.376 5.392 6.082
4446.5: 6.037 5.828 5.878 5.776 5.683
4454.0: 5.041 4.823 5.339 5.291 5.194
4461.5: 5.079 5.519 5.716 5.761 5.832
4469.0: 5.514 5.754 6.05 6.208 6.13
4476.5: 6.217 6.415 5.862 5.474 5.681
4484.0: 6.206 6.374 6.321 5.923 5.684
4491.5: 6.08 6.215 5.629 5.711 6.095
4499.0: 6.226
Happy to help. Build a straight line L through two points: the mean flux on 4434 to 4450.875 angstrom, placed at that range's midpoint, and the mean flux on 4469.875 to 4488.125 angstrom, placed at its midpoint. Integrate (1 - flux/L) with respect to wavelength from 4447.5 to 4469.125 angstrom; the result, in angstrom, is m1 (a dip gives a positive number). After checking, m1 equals 1.5 angstrom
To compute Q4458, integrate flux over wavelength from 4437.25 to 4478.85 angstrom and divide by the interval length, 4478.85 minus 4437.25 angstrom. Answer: 5.71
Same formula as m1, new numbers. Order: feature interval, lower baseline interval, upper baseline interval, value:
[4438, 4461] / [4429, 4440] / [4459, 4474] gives 0.3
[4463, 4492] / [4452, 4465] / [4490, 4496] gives -1.7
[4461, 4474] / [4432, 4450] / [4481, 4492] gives 0.4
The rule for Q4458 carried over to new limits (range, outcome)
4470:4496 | 6.01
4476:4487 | 6.05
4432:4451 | 5.73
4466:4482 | 5.93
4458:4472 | 5.55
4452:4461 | 5.21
